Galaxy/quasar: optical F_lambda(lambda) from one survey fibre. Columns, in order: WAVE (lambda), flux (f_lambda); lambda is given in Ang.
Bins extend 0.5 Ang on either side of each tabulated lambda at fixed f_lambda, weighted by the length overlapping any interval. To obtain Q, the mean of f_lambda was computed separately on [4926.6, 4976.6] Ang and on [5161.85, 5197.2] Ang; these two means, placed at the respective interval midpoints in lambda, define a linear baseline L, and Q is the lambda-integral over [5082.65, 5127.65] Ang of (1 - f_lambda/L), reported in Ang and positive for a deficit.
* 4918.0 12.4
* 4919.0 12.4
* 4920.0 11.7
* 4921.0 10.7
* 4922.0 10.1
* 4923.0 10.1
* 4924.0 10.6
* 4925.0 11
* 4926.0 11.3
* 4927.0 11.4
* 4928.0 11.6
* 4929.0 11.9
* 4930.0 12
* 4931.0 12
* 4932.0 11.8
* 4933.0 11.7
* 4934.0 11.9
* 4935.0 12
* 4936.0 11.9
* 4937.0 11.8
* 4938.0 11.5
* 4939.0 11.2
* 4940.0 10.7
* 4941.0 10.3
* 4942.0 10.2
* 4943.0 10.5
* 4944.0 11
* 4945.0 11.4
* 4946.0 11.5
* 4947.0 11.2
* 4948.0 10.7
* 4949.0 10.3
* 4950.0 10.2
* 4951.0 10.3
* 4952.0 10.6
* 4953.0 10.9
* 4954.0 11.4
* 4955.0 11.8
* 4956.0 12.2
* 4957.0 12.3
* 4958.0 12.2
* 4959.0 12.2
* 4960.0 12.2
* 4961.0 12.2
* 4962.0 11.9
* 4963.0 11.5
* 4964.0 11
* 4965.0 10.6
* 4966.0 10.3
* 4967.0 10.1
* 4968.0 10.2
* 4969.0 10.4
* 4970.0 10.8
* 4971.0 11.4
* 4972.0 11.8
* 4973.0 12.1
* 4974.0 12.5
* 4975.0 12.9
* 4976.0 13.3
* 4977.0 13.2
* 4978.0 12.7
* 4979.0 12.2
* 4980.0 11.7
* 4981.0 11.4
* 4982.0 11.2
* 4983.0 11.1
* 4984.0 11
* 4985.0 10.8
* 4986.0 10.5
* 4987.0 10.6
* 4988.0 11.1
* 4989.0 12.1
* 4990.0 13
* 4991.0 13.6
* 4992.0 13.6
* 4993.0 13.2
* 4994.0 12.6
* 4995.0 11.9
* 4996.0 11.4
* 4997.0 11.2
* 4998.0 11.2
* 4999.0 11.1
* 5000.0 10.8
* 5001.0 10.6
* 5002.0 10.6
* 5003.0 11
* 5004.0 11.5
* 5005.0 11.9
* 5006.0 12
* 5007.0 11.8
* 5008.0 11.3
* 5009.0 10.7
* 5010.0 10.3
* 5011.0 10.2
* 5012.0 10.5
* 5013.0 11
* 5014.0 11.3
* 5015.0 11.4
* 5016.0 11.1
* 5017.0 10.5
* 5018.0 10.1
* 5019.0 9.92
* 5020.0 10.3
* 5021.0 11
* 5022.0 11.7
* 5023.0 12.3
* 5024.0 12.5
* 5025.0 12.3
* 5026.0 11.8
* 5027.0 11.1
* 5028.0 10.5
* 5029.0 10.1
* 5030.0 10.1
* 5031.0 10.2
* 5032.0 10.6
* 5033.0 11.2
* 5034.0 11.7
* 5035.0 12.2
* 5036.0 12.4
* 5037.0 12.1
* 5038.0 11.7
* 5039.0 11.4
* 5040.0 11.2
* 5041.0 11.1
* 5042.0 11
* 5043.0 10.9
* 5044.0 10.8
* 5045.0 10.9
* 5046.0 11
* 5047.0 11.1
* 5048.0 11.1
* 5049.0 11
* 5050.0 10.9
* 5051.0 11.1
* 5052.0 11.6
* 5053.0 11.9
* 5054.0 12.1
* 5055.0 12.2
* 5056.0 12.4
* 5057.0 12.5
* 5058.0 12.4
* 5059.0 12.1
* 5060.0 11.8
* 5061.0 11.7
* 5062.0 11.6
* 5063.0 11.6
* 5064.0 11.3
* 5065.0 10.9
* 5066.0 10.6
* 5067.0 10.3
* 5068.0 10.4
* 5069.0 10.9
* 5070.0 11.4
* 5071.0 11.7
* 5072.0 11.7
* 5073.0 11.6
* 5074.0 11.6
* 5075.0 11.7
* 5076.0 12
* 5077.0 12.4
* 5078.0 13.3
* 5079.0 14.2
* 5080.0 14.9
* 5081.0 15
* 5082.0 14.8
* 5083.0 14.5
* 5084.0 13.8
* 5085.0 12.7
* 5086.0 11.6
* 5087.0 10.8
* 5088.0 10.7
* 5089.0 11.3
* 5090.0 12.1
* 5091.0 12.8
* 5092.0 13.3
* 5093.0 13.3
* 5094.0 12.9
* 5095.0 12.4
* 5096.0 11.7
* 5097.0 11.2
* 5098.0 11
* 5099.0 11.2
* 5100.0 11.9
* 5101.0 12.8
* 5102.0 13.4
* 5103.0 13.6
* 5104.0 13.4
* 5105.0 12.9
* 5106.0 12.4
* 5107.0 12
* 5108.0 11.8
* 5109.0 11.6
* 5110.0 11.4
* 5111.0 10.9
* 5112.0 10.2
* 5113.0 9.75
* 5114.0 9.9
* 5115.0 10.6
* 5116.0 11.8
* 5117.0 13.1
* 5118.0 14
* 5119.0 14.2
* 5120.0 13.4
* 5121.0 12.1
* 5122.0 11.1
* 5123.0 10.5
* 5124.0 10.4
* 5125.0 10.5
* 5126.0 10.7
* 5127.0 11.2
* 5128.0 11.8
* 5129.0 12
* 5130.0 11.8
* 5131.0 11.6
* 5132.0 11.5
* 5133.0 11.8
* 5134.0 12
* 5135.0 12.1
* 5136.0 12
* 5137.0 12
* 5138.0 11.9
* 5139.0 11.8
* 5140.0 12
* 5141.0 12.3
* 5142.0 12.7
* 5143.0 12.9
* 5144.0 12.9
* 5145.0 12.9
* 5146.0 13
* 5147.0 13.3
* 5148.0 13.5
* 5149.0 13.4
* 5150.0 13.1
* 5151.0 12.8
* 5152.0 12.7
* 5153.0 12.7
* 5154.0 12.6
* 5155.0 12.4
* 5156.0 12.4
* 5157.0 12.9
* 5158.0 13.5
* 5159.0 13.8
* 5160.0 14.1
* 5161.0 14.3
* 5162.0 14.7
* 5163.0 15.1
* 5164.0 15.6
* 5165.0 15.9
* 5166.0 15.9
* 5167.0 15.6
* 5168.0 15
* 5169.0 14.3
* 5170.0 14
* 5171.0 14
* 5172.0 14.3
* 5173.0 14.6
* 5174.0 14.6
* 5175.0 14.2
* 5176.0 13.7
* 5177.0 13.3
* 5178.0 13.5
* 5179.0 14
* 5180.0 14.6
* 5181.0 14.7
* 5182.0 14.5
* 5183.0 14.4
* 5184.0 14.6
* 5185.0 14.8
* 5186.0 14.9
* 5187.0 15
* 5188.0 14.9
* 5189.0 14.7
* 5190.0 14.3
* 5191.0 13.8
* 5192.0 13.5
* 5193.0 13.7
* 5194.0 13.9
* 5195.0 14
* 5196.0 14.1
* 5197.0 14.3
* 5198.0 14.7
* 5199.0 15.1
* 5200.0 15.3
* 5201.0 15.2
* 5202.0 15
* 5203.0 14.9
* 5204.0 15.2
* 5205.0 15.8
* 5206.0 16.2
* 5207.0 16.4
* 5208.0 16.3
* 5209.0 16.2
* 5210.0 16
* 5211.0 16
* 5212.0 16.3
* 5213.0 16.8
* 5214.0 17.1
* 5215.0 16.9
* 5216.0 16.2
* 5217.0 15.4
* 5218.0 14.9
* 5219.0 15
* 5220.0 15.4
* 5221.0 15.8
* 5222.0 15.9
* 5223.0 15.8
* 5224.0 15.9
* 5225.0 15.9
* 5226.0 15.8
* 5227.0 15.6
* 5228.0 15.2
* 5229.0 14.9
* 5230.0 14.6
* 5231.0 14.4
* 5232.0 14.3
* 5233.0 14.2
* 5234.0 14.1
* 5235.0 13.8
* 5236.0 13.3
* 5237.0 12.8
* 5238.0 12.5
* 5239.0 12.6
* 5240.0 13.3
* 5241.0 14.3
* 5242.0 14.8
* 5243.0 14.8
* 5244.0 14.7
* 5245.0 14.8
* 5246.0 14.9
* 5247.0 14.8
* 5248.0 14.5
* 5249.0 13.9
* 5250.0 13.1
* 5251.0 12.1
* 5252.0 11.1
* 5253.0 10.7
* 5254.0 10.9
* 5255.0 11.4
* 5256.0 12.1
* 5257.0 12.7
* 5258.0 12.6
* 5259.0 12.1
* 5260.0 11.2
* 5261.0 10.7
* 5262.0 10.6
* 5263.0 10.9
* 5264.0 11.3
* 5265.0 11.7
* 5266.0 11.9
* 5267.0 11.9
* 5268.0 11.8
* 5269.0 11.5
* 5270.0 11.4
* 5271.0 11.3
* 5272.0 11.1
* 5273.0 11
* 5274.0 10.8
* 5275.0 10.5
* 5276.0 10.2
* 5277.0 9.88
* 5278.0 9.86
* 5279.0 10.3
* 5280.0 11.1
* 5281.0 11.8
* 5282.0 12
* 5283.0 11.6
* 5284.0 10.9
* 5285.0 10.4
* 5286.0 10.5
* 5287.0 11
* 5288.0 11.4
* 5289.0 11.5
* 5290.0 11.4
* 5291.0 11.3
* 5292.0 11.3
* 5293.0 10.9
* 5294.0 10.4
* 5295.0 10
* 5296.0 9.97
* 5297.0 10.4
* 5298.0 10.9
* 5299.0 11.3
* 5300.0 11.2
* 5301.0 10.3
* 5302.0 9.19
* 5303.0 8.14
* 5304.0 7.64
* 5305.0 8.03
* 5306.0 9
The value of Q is 5.00 Ang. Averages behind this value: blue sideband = 11.4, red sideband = 14.5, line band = 12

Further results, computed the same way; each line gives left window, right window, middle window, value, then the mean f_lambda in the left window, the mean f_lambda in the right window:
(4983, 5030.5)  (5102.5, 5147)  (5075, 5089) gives -1.6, 11.3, 11.9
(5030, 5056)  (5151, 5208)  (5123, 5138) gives 2.0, 11.3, 14.4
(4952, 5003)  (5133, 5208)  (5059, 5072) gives 1.5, 11.6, 14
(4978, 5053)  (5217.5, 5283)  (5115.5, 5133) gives 0.3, 11.3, 12.9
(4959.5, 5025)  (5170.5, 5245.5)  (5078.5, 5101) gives 0.6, 11.5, 14.8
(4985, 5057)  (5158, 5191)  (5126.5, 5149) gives 2.5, 11.3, 14.5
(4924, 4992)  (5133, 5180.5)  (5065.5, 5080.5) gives 0.9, 11.5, 13.5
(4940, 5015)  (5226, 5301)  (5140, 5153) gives -1.2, 11.4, 12.1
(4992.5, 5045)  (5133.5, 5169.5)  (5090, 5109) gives 0.1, 11.2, 13.3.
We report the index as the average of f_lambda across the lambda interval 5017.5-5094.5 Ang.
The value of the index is 11.7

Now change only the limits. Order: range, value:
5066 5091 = 12.3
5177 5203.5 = 14.5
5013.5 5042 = 11.2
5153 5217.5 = 14.7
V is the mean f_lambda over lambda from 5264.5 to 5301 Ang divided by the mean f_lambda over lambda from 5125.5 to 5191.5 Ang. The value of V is 0.82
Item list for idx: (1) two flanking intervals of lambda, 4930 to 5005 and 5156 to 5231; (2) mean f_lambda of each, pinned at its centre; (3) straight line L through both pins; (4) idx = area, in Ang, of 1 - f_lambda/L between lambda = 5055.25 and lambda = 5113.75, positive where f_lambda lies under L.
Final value 5.2 Ang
